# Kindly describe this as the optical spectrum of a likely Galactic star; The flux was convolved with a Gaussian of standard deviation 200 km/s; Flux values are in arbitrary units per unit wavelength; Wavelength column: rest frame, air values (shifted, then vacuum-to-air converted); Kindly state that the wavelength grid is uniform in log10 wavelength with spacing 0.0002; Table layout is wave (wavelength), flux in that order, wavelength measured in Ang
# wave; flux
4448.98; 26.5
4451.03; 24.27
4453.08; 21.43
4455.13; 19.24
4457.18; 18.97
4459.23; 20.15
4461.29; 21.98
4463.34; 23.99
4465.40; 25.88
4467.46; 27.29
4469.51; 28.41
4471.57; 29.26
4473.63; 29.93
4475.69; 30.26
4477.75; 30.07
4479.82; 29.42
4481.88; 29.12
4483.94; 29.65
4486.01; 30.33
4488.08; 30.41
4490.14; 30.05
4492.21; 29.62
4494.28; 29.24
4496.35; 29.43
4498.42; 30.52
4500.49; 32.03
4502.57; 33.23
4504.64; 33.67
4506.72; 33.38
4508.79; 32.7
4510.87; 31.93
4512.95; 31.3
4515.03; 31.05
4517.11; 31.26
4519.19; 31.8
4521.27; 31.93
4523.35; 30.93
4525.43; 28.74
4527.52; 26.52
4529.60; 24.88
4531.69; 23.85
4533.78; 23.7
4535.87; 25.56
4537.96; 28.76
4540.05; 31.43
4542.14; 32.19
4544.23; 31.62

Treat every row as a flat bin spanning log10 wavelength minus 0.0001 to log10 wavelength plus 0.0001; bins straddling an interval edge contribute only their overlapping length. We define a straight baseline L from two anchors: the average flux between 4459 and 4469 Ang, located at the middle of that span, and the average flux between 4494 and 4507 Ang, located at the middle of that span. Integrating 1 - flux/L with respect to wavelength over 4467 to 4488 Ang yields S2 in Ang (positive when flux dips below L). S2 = -1.9 Ang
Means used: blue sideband 24.4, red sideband 31.7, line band 29.5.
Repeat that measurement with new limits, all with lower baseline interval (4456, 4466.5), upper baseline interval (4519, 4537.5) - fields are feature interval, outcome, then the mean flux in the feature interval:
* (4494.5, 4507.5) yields -3.38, 31.8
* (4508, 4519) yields -2.26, 31.6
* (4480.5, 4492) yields -2.74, 29.9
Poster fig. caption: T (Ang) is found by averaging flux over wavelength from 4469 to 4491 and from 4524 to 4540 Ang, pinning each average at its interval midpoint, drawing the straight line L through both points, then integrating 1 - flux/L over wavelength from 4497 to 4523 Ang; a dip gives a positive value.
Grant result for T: -3.88 Ang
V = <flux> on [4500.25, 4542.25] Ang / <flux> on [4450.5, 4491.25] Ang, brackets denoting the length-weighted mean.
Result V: 1.1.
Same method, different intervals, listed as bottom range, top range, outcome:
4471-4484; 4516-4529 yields 1.01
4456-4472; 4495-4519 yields 1.31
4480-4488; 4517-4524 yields 1.06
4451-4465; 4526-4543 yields 1.26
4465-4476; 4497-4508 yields 1.14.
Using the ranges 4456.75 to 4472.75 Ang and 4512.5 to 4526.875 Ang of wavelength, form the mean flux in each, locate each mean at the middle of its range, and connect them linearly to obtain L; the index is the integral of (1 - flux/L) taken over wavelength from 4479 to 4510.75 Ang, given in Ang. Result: -3.14 Ang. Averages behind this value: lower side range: 24.8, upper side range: 30.9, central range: 30.9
